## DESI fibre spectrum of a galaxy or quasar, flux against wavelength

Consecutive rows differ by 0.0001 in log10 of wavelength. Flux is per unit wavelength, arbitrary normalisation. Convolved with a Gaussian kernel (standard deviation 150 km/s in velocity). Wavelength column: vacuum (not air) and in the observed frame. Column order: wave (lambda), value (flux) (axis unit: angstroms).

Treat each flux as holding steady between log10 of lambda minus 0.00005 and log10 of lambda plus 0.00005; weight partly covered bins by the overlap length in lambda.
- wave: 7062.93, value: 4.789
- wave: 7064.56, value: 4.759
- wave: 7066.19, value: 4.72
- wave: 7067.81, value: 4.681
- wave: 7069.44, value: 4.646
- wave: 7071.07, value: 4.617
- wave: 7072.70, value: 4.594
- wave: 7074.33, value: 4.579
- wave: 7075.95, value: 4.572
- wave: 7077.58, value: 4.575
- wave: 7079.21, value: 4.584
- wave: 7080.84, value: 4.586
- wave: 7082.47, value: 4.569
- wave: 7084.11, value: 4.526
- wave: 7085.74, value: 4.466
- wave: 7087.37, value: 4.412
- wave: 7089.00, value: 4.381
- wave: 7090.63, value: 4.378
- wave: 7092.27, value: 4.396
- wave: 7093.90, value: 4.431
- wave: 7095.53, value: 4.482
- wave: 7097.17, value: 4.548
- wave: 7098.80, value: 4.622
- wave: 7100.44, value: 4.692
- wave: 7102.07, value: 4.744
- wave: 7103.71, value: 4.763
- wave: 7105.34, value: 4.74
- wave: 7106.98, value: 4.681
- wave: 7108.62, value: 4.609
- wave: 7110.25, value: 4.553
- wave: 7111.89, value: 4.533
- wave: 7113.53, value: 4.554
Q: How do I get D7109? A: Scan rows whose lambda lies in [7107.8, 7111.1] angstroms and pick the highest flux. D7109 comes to 4.609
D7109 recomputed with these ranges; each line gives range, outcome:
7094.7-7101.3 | 4.692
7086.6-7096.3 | 4.482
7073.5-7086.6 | 4.586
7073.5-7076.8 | 4.579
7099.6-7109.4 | 4.763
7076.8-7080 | 4.584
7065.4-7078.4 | 4.72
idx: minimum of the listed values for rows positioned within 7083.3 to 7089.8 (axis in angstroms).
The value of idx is 4.381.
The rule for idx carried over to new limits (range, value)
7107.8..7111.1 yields 4.553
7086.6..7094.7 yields 4.378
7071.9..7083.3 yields 4.569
